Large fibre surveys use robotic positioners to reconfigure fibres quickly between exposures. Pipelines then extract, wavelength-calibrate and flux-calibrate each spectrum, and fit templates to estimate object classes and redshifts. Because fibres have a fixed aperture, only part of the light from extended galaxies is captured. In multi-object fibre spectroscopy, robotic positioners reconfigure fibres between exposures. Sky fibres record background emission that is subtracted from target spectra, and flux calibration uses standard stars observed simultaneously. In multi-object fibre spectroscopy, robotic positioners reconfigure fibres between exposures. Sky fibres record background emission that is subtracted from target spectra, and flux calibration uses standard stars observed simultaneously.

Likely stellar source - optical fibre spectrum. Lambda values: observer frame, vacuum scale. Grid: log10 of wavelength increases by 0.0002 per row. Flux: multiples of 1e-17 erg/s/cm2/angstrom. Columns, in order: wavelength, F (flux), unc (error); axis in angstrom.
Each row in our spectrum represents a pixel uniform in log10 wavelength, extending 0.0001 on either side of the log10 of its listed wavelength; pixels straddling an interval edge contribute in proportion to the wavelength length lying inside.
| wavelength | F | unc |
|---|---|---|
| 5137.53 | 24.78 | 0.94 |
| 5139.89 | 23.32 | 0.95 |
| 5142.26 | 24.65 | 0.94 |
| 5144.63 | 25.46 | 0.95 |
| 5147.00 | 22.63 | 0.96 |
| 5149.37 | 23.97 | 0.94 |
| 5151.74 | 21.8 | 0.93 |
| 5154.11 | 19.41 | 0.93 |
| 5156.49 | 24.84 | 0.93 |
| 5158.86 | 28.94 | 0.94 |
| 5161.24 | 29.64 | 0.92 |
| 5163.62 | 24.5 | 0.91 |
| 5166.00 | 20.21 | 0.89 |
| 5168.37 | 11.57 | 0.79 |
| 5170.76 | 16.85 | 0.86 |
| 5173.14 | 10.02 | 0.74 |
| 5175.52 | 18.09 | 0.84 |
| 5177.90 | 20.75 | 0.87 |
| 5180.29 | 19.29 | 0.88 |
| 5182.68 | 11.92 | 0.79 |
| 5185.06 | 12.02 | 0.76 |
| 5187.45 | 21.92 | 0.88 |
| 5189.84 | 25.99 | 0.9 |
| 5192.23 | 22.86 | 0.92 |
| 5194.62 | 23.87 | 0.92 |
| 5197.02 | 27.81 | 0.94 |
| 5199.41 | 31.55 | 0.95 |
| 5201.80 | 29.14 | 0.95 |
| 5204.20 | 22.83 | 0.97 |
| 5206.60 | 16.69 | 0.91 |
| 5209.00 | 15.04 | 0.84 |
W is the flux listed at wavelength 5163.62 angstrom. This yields 24.5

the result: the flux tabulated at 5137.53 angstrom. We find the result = 24.78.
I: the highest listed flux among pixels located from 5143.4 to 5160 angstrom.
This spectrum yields 28.94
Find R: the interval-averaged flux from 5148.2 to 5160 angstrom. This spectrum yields 23.8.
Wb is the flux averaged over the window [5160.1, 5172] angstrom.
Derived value 20.5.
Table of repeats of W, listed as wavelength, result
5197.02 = 27.81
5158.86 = 28.94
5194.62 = 23.87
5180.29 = 19.29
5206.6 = 16.69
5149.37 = 23.97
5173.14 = 10.02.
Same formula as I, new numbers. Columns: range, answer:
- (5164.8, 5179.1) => 20.75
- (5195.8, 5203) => 31.55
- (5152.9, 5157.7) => 24.84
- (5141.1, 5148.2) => 25.46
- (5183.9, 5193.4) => 25.99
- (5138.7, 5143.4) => 24.65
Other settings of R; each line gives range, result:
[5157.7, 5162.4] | 29.3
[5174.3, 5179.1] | 19.4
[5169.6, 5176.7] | 15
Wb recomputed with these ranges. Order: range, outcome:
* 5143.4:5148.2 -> 24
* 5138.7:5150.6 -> 24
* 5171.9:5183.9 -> 16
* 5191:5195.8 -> 23.4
